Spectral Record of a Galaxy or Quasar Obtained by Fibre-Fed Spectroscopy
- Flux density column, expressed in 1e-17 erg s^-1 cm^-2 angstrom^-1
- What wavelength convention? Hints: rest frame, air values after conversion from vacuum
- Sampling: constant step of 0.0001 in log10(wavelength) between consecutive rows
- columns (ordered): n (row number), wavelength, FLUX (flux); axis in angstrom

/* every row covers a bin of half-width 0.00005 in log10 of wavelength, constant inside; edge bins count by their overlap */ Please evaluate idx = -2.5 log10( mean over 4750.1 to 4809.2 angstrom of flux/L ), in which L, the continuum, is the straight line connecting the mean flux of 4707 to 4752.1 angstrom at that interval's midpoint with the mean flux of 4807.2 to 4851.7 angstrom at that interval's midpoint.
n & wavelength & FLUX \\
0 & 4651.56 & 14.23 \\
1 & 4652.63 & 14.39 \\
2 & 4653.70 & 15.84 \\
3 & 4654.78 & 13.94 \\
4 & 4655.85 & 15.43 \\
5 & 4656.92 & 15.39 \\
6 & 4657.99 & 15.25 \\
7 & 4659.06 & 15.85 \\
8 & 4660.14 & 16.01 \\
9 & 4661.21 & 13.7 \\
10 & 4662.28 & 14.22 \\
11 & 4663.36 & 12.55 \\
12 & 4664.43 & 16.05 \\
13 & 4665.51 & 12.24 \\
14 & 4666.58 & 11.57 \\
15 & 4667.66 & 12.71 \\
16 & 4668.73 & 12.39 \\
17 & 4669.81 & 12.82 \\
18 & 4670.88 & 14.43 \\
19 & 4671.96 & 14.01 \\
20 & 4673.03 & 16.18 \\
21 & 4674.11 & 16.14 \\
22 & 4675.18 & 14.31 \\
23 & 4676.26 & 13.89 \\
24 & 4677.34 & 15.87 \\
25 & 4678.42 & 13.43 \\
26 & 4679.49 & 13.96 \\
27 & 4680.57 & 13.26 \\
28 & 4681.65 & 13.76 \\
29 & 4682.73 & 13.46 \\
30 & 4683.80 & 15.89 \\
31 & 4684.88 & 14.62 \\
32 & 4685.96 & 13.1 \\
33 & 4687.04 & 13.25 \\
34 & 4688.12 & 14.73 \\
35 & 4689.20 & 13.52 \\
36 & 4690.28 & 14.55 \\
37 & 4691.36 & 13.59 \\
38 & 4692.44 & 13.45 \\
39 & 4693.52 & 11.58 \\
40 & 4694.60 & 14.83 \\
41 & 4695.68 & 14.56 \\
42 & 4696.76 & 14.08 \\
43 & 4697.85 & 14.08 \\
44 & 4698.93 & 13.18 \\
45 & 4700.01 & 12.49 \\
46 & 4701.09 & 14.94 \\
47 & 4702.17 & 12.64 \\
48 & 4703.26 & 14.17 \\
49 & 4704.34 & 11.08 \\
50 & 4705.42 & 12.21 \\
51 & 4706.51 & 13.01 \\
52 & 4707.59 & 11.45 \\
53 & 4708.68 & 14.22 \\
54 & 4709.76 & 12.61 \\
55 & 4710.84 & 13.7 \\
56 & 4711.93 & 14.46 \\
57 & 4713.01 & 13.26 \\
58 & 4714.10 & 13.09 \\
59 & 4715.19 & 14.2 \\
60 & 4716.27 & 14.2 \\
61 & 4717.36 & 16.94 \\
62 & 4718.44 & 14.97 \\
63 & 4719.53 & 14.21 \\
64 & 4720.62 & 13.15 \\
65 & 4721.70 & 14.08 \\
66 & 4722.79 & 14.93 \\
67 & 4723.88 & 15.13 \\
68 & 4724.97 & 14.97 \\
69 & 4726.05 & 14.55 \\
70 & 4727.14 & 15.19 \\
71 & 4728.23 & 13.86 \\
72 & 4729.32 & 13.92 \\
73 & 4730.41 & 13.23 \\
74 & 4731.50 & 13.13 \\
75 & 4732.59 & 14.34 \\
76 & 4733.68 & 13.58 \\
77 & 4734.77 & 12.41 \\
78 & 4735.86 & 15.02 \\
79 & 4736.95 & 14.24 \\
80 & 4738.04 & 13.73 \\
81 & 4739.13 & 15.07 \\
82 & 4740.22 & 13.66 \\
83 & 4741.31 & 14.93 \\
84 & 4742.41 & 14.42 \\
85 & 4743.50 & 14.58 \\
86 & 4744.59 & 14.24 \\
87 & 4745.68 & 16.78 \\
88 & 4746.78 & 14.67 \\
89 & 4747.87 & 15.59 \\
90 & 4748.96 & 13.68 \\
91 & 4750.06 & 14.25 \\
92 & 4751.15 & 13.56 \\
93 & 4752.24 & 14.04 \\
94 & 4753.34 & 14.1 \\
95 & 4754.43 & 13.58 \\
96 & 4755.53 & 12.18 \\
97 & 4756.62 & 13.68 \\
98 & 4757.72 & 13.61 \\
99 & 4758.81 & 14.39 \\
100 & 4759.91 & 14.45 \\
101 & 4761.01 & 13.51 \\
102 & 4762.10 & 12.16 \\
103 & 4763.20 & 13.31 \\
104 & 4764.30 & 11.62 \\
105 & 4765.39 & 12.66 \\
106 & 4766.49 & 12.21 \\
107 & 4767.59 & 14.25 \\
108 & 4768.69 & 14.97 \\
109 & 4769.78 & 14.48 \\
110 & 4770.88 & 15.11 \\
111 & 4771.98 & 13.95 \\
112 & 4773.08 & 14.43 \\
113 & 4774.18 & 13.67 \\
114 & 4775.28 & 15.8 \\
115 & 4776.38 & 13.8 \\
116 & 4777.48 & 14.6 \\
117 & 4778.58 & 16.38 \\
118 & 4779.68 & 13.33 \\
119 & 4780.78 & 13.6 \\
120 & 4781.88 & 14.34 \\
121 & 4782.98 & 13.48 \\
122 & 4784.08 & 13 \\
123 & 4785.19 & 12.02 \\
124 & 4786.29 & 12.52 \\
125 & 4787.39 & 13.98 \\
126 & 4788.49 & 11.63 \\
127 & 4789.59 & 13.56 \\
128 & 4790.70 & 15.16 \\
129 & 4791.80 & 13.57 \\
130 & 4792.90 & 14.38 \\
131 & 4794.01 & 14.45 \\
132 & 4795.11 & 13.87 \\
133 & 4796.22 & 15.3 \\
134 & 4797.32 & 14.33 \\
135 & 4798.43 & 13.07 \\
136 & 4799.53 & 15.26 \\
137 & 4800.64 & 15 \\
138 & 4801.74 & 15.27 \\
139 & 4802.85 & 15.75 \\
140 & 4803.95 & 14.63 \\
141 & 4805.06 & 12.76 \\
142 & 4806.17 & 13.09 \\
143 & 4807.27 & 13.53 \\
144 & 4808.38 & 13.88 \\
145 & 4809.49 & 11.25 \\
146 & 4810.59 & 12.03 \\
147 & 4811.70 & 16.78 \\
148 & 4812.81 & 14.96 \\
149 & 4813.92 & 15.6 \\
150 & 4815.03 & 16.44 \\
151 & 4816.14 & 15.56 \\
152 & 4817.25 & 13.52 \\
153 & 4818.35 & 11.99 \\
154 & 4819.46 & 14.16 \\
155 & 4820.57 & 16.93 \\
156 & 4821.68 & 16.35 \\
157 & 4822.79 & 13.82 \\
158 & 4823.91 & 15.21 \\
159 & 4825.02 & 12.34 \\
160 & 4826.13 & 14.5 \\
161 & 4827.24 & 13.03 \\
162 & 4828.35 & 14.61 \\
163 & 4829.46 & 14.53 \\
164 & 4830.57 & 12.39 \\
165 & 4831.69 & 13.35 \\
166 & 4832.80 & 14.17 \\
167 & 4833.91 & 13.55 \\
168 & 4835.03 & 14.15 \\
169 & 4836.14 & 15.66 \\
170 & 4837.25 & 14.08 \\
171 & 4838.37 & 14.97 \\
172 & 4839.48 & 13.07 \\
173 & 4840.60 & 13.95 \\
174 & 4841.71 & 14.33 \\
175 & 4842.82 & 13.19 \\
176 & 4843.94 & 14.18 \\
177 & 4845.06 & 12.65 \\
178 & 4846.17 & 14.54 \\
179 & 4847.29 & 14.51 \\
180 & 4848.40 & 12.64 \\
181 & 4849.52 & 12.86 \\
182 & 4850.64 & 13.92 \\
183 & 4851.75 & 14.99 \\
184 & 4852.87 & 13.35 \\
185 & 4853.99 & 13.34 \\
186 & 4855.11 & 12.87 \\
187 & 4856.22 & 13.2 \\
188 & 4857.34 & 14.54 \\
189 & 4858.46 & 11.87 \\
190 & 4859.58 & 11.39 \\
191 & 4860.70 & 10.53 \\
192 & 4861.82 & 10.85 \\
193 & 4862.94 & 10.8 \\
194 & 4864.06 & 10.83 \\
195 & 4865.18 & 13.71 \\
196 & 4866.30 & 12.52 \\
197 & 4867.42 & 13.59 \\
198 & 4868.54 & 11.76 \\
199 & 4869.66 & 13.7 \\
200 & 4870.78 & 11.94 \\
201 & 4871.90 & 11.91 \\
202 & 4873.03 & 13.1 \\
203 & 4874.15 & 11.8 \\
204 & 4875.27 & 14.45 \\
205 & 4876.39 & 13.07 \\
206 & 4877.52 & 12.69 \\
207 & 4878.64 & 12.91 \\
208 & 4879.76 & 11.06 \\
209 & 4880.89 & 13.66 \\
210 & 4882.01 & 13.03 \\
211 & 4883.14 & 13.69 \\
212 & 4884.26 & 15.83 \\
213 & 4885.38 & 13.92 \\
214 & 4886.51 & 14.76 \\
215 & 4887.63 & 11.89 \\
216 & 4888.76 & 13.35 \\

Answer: 0.022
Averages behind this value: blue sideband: 14.2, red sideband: 14.1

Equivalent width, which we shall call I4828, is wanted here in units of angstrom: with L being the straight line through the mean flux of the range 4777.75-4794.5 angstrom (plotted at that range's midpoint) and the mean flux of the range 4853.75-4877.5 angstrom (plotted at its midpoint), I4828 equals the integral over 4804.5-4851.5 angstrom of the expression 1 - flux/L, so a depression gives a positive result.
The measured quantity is -3.5 angstrom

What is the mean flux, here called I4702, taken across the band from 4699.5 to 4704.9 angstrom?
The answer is 13.1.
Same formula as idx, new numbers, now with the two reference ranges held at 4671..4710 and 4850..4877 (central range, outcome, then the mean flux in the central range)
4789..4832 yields -0.10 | 14.3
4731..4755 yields -0.06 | 14.3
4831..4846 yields -0.09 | 13.9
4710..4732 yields -0.05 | 14.2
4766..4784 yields -0.08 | 14.3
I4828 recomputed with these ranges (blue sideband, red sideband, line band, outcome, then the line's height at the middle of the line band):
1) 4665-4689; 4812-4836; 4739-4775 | 0.4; 14.2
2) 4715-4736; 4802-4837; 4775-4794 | 0.6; 14.2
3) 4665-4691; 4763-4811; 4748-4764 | 0.3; 13.9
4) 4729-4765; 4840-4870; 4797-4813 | -0.8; 13.4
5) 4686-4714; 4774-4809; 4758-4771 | 0.3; 13.8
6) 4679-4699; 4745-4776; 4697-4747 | -0.2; 13.9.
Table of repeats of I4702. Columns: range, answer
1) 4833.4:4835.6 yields 13.8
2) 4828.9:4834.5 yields 13.6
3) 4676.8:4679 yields 14.7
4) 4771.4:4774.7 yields 14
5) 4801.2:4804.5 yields 15.2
